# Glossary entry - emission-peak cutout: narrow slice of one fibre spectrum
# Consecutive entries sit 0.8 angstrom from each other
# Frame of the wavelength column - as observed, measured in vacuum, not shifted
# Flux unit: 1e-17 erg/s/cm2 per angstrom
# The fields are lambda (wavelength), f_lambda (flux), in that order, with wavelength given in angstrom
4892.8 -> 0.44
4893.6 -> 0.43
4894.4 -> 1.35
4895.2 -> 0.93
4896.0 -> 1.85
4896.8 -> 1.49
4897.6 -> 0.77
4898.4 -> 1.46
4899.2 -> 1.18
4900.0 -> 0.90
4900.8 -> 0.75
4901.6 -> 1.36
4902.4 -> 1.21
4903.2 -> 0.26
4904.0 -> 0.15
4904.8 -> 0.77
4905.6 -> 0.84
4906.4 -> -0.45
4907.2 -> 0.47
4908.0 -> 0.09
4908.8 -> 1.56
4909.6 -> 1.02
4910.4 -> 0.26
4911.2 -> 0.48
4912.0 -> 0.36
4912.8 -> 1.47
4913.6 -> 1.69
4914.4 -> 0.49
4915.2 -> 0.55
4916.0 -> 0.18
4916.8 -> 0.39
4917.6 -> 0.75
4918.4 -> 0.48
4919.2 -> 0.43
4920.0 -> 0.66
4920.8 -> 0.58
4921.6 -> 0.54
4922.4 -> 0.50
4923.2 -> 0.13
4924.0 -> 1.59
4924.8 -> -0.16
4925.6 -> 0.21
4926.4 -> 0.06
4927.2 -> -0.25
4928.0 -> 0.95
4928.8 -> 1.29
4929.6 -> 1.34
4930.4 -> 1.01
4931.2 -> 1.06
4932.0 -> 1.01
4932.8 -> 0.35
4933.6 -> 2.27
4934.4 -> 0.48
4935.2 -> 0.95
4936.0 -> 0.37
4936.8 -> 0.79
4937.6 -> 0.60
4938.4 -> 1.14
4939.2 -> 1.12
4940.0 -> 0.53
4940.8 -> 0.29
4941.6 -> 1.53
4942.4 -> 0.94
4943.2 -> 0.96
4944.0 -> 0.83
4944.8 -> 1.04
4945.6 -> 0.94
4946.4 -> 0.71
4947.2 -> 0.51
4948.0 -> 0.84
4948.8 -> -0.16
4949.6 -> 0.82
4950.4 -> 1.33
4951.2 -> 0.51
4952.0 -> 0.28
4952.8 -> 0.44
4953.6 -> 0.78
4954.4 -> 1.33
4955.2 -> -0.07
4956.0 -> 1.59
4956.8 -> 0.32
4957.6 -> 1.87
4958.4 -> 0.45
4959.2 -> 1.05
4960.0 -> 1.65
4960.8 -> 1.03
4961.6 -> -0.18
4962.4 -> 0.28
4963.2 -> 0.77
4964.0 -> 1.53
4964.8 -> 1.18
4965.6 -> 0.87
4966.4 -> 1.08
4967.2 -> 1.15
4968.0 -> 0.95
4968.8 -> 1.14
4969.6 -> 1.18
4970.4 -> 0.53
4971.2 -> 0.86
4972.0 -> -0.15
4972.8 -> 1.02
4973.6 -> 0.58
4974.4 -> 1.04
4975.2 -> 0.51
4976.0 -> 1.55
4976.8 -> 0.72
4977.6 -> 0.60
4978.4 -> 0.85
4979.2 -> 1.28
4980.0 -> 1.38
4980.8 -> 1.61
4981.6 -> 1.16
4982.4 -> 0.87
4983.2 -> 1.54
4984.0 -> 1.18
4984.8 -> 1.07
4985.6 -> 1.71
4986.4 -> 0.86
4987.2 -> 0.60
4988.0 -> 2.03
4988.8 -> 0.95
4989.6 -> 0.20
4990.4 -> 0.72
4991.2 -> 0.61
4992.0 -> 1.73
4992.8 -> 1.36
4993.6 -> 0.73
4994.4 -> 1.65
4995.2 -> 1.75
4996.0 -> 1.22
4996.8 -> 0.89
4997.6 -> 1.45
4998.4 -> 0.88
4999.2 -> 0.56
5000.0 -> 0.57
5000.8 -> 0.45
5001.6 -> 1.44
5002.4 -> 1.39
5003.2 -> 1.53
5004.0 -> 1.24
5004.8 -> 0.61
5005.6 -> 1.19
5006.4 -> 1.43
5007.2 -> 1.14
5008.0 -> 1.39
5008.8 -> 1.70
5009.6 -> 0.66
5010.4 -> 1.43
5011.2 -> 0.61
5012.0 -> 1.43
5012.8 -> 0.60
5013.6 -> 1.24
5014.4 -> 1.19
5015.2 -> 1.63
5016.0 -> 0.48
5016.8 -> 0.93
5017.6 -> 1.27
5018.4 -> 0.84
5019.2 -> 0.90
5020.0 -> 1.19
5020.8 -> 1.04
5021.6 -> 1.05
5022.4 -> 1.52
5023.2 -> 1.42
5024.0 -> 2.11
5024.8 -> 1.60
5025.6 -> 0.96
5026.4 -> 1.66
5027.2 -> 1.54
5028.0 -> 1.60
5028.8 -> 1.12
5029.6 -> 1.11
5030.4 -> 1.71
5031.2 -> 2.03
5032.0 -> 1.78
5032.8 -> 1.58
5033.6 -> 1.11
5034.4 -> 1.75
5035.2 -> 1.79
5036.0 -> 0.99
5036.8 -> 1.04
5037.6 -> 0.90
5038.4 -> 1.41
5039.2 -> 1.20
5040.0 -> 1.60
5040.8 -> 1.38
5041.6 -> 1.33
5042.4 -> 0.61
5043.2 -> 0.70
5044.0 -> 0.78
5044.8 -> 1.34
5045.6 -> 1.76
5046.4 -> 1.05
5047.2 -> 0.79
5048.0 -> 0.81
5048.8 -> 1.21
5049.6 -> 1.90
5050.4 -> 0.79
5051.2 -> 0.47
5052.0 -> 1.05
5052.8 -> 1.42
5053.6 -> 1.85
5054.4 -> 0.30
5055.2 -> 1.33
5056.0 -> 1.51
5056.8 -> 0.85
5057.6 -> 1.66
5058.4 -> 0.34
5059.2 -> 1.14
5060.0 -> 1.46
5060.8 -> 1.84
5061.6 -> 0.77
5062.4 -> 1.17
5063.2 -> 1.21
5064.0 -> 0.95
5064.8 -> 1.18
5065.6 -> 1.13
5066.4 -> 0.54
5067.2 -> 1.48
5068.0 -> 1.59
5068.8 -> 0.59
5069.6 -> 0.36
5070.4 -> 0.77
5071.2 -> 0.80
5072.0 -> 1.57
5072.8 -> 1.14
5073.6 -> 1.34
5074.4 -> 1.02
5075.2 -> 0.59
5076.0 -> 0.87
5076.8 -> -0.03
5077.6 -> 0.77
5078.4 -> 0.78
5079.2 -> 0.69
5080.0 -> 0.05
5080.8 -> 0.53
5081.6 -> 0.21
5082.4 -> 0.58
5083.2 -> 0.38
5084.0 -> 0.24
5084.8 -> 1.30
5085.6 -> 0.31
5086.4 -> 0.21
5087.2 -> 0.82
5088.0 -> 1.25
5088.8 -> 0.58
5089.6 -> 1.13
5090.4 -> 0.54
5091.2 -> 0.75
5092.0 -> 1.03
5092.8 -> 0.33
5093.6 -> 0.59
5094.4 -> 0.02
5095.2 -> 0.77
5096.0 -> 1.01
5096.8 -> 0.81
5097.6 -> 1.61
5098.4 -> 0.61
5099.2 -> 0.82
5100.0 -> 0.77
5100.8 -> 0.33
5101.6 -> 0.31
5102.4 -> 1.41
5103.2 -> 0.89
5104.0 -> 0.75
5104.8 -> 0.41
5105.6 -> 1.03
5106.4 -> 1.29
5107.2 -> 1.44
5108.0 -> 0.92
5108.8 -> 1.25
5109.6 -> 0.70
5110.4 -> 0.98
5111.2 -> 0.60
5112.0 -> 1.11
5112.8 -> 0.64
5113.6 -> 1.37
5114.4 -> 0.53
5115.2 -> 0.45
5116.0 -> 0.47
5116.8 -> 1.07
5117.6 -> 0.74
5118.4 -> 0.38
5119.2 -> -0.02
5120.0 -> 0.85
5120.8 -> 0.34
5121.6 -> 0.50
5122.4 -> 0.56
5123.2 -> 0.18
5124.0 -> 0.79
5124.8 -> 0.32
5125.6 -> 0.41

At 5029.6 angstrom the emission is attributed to C III]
